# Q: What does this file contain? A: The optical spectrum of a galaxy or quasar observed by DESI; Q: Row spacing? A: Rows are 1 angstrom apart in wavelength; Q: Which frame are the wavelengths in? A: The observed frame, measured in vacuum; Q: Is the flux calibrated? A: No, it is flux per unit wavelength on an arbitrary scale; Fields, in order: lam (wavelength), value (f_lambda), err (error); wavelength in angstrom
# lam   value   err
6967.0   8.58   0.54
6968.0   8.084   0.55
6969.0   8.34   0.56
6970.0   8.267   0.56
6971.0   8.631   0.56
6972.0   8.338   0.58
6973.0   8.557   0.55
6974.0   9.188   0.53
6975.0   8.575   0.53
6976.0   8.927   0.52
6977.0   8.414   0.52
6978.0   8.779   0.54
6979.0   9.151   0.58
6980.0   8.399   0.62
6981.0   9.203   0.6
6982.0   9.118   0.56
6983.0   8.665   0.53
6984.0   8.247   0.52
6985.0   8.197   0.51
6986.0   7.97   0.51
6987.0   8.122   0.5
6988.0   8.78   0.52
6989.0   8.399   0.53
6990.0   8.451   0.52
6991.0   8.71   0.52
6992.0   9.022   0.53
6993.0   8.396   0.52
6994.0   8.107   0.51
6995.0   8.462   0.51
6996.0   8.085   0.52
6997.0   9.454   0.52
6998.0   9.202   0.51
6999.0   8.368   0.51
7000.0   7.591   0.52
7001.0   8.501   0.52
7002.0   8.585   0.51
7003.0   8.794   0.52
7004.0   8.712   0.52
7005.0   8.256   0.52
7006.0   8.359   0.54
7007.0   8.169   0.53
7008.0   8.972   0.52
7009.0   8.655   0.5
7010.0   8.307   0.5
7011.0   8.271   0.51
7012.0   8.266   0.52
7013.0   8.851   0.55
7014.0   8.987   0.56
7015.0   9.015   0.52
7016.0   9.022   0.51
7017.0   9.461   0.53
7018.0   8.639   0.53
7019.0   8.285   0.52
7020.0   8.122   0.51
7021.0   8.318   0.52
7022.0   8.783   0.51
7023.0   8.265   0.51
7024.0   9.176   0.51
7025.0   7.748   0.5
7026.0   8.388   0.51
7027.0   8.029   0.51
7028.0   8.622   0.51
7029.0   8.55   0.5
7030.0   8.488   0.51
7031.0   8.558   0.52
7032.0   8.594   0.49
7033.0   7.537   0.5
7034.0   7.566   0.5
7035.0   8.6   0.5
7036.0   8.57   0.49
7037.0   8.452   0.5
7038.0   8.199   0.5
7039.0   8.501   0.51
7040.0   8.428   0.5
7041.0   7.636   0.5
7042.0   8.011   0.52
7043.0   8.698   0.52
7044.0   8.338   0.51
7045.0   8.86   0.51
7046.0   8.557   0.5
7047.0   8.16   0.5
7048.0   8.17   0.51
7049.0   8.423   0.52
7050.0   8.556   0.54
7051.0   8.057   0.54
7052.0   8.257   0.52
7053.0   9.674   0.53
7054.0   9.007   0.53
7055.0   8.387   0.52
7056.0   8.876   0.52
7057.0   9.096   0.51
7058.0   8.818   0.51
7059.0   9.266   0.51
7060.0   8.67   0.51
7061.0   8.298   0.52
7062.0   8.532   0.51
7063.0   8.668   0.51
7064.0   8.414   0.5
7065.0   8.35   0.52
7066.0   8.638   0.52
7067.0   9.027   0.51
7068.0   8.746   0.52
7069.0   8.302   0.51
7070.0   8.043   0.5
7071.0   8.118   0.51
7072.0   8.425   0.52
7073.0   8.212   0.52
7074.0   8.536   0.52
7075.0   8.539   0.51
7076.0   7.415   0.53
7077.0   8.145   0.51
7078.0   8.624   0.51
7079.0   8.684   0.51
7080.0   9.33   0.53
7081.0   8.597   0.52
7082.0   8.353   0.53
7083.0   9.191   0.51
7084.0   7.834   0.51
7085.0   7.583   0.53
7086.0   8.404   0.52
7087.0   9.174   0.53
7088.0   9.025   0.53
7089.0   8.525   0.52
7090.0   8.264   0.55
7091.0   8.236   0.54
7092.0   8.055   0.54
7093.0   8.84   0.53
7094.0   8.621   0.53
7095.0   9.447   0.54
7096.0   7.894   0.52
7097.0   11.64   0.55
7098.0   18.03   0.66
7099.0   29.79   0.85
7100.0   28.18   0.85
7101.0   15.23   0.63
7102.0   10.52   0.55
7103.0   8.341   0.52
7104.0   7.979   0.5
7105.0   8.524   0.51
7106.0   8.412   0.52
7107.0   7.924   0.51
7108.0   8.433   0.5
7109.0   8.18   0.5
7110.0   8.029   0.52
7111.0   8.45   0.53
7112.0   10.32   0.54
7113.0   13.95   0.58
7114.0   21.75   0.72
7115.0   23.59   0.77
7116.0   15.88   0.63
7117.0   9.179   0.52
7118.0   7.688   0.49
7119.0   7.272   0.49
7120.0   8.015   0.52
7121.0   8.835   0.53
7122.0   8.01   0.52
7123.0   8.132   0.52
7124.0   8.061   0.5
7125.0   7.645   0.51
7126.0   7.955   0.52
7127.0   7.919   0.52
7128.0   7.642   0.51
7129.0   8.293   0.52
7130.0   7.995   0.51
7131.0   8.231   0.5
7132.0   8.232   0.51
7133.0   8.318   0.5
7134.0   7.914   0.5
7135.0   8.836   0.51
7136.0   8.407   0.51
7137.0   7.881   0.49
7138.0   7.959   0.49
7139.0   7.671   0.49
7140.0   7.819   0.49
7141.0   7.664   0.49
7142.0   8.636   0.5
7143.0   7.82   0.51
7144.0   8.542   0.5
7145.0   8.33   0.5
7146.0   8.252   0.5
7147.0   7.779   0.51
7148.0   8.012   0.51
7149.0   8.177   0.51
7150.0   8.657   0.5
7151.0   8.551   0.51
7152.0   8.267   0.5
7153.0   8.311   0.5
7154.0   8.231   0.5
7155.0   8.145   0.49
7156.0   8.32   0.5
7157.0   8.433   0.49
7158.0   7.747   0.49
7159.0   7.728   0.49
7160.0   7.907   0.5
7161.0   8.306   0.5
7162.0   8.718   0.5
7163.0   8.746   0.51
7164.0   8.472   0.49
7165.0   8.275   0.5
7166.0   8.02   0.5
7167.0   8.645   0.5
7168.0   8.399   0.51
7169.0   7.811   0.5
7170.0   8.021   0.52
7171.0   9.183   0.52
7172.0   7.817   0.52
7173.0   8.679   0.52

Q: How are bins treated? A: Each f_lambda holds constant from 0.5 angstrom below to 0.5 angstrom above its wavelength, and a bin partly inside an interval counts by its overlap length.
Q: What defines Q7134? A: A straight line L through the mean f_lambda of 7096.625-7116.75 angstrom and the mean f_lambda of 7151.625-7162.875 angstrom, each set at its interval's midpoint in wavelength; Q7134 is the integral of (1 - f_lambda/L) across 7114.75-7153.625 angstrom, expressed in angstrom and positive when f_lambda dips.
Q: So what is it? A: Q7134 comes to 7.3 angstrom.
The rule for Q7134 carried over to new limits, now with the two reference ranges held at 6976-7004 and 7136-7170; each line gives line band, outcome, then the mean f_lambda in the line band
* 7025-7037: 0.2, 8.3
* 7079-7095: -0.4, 8.57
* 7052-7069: -0.7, 8.75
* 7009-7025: -0.2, 8.62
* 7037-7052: 0.2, 8.33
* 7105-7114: -1.7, 9.87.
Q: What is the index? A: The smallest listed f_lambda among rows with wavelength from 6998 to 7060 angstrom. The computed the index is 7.537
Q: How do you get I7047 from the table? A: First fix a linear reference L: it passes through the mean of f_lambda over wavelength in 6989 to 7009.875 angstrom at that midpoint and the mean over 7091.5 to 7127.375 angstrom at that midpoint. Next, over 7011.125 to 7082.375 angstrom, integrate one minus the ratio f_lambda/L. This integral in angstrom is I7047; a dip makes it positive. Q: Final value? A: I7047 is 8.7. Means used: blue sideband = 8.53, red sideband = 11.3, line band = 8.5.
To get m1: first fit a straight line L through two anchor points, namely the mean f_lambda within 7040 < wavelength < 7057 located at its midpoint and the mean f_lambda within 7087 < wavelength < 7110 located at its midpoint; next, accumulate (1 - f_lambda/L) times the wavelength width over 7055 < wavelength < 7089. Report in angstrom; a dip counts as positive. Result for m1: 4.11 angstrom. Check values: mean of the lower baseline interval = 8.5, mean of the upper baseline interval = 11.2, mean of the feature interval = 8.54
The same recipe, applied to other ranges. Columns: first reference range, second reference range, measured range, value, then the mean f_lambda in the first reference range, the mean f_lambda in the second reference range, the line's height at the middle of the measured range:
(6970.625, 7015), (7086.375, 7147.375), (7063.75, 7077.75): 1.7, 8.58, 10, 9.47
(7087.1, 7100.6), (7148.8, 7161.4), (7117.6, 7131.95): 3.3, 12.6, 8.21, 10.4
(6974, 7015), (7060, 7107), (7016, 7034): 1.1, 8.58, 9.79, 8.99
